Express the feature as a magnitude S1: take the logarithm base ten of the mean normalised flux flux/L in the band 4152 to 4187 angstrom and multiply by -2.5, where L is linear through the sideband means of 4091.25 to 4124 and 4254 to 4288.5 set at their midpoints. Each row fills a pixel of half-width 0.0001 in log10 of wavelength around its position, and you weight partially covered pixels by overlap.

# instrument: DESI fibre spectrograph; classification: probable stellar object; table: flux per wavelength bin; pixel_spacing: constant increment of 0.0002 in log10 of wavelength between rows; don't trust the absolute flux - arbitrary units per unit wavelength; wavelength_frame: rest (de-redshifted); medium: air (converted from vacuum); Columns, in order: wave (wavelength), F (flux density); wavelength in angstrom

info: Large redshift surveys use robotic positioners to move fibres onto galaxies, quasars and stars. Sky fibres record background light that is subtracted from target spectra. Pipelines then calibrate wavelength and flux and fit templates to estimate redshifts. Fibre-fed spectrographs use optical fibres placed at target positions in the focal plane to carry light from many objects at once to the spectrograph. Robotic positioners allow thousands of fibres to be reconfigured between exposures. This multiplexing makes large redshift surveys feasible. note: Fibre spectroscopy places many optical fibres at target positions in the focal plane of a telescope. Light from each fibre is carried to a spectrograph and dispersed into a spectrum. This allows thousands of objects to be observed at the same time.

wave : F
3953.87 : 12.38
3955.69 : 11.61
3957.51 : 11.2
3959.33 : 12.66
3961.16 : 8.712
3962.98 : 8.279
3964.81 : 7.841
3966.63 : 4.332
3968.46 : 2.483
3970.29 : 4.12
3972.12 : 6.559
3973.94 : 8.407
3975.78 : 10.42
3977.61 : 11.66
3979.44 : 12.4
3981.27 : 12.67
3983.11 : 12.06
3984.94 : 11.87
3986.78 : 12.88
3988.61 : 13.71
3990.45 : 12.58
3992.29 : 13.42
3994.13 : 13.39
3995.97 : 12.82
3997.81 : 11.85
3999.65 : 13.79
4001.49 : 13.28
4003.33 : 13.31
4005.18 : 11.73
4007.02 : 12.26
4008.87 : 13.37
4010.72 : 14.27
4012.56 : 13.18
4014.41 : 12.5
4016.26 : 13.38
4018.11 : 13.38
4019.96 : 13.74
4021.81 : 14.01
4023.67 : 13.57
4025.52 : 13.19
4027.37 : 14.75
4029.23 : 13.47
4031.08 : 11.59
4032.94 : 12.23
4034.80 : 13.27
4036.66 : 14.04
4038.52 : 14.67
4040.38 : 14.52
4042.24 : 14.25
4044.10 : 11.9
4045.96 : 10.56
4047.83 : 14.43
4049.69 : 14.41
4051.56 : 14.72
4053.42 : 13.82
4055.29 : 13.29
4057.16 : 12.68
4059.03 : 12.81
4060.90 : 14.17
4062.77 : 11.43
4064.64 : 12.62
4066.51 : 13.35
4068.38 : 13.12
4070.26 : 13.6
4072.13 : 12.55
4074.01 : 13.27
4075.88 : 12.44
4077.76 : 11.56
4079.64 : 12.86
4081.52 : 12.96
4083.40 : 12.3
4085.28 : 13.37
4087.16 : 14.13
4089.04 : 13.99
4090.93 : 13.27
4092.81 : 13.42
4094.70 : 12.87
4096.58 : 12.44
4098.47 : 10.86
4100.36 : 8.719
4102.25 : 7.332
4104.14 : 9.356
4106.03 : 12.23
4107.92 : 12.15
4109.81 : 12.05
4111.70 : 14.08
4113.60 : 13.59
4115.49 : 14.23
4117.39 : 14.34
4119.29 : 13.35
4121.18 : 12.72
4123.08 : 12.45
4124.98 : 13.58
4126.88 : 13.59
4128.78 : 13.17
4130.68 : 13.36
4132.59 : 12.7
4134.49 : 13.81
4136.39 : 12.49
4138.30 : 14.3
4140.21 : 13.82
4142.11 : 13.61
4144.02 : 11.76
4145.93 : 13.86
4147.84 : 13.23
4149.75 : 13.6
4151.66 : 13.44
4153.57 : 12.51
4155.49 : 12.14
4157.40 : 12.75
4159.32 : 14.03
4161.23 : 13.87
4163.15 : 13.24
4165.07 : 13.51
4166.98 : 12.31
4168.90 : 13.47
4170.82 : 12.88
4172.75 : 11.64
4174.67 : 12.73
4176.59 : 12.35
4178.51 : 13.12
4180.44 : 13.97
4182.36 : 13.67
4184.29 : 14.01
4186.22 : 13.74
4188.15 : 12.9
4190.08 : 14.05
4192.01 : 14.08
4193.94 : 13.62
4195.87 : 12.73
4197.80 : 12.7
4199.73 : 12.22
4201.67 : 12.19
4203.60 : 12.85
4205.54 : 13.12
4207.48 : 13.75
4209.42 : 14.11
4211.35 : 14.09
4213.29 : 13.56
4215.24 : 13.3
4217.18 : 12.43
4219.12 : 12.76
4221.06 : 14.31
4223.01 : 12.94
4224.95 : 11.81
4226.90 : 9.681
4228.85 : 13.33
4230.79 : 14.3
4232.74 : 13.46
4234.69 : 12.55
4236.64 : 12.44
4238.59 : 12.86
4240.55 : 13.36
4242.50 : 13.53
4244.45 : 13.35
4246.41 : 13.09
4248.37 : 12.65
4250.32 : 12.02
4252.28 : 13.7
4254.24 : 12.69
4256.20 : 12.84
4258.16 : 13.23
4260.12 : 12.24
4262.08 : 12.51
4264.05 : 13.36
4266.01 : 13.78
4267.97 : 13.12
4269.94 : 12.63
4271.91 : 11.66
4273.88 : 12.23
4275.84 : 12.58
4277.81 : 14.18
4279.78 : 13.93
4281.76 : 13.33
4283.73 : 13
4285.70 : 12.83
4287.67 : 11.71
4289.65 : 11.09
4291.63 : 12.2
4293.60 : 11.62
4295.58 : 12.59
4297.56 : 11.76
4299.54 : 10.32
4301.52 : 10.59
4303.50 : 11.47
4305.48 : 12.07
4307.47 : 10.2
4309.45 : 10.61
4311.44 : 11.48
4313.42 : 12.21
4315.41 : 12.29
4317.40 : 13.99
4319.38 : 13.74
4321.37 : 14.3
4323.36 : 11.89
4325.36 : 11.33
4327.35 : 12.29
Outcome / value -0.06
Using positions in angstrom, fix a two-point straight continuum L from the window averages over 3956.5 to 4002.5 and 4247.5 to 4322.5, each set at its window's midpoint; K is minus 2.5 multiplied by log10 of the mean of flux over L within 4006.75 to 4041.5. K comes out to -0.237 mag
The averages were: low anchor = 10.6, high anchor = 12.4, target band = 13.5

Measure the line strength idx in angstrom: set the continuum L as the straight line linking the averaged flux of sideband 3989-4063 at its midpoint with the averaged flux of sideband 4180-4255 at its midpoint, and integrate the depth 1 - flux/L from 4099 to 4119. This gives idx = 2.1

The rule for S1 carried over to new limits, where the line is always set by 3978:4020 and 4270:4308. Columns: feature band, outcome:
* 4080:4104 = 0.053 mag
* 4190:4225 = -0.074 mag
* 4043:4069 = -0.029 mag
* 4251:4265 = -0.062 mag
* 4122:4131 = -0.055 mag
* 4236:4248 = -0.073 mag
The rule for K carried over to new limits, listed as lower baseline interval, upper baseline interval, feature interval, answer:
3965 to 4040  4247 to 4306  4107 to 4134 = -0.09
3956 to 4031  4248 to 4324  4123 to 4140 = -0.12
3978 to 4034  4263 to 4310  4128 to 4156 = -0.05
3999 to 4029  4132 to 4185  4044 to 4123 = 0.05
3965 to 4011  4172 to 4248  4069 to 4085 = -0.07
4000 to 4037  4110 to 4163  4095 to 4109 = 0.25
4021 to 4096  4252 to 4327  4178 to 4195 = -0.08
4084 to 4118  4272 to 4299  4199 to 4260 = -0.05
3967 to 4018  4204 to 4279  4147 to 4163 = -0.06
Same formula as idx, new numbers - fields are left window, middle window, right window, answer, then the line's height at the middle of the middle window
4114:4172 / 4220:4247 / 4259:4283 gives 0.3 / 13.1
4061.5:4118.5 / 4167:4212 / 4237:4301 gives -2.2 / 12.6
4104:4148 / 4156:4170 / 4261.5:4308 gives -0.4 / 12.9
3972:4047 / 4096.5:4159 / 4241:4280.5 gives 0.9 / 12.9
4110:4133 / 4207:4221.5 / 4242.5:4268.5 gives -0.4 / 13.1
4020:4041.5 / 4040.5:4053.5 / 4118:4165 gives 0.0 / 13.5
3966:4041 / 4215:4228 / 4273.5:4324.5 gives -0.2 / 12.2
